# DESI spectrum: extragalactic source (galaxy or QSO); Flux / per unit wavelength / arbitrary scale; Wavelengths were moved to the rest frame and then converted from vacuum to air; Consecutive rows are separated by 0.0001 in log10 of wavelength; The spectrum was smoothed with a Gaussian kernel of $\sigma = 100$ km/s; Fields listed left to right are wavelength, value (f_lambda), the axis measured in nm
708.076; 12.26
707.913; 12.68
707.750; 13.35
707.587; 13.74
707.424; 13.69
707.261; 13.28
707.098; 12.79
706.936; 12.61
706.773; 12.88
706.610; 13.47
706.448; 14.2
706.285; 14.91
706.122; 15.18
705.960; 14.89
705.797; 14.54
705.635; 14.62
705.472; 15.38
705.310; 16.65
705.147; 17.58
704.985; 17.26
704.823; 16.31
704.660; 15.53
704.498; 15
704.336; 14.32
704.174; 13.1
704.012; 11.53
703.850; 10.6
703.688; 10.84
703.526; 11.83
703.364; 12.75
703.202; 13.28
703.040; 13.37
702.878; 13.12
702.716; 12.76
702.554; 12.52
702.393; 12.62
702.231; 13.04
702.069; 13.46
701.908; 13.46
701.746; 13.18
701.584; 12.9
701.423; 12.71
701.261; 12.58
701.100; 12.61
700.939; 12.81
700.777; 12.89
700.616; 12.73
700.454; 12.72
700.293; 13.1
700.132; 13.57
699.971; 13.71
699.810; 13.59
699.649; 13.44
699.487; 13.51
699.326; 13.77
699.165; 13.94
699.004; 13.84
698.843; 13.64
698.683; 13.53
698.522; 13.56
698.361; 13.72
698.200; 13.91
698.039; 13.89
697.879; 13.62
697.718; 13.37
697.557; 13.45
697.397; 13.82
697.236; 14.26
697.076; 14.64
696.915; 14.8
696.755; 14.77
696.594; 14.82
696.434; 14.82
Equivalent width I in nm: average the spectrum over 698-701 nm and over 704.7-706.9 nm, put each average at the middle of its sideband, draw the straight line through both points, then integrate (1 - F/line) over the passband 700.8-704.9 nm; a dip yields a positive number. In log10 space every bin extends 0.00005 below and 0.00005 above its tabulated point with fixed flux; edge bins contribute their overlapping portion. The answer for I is 0.38 nm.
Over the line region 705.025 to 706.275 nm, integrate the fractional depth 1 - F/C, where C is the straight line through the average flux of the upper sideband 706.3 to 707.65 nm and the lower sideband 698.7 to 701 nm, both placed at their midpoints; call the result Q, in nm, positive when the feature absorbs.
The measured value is -0.202 nm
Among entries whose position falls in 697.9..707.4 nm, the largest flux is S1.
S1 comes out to 17.58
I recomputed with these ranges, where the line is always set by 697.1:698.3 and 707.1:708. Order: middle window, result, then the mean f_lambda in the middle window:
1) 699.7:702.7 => 0.13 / 13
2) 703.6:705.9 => -0.19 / 14.5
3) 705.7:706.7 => -0.09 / 14.5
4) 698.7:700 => 0.00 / 13.7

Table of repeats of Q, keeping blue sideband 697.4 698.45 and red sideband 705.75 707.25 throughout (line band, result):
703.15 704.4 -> 0.14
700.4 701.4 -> 0.07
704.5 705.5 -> -0.18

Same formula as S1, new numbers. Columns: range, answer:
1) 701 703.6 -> 13.46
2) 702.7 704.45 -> 14.32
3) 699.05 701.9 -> 13.94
